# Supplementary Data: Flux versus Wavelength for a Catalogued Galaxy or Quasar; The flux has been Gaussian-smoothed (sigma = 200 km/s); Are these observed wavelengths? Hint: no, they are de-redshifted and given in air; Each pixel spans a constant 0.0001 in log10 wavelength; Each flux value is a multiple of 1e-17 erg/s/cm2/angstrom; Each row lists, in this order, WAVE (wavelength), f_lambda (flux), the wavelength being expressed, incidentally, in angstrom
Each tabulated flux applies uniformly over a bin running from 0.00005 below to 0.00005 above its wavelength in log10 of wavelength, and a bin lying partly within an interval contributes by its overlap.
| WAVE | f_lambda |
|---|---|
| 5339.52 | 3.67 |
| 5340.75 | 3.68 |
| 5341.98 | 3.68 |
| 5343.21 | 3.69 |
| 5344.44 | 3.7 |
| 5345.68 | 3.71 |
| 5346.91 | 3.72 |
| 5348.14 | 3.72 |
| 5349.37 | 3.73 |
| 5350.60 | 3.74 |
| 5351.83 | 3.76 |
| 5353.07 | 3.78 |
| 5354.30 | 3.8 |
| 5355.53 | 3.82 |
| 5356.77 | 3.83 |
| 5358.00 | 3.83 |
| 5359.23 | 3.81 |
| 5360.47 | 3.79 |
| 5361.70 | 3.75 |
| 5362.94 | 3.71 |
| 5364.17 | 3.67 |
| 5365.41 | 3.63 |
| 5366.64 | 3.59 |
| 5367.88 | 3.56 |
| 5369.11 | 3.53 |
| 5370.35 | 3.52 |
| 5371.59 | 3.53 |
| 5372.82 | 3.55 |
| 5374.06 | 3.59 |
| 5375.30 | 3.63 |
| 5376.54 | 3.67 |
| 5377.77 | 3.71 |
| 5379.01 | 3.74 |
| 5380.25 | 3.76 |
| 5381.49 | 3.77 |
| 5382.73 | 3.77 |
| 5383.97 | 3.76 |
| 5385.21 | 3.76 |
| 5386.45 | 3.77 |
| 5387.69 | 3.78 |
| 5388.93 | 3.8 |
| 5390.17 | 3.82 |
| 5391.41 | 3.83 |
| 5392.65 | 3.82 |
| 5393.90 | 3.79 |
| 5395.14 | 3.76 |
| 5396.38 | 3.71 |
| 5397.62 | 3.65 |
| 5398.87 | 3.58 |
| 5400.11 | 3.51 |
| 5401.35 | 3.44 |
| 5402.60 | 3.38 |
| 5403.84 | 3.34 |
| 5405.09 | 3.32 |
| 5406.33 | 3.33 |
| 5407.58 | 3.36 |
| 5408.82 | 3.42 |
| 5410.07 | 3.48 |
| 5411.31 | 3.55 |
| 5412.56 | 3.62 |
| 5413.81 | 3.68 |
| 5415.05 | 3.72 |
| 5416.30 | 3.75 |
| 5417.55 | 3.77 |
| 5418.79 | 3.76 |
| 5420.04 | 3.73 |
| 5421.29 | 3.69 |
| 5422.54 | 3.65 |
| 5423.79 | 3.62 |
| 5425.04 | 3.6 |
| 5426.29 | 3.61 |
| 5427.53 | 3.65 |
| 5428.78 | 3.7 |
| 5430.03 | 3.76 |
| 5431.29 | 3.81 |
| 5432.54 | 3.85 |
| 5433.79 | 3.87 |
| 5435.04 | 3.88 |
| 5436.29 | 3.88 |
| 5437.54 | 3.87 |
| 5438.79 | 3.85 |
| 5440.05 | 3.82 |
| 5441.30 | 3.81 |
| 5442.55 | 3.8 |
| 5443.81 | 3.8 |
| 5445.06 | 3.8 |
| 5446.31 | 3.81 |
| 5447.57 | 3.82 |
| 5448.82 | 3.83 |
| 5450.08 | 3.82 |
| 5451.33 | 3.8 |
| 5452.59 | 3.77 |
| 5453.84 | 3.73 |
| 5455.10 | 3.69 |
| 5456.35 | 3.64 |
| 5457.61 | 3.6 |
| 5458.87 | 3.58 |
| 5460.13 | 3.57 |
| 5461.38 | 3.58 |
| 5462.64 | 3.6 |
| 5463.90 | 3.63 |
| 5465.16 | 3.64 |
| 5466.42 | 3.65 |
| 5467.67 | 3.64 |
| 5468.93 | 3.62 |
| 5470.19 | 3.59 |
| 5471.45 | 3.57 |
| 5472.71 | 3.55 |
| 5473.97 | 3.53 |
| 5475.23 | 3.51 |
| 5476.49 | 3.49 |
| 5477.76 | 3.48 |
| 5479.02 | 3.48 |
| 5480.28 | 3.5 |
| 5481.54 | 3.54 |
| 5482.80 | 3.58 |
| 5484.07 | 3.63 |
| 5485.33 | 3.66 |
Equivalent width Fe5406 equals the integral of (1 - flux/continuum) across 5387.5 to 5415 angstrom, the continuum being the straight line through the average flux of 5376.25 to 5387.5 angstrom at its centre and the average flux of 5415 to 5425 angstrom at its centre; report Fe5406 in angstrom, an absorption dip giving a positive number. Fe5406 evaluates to 1.01 angstrom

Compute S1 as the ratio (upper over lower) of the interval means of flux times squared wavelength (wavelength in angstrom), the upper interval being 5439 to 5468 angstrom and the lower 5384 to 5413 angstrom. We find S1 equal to 1.05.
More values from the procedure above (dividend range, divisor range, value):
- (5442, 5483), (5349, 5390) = 1.02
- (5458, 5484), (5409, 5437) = 0.98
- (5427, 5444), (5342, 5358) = 1.05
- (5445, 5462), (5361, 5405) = 1.04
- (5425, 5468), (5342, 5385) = 1.04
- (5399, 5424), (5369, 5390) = 0.97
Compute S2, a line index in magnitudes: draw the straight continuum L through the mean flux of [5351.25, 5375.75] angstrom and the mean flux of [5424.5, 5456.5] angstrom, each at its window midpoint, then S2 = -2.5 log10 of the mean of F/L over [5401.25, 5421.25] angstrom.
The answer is 0.06 mag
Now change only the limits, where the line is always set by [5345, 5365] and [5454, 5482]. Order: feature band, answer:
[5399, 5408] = 0.09 mag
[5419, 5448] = -0.04 mag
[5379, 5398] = -0.02 mag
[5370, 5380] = 0.03 mag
